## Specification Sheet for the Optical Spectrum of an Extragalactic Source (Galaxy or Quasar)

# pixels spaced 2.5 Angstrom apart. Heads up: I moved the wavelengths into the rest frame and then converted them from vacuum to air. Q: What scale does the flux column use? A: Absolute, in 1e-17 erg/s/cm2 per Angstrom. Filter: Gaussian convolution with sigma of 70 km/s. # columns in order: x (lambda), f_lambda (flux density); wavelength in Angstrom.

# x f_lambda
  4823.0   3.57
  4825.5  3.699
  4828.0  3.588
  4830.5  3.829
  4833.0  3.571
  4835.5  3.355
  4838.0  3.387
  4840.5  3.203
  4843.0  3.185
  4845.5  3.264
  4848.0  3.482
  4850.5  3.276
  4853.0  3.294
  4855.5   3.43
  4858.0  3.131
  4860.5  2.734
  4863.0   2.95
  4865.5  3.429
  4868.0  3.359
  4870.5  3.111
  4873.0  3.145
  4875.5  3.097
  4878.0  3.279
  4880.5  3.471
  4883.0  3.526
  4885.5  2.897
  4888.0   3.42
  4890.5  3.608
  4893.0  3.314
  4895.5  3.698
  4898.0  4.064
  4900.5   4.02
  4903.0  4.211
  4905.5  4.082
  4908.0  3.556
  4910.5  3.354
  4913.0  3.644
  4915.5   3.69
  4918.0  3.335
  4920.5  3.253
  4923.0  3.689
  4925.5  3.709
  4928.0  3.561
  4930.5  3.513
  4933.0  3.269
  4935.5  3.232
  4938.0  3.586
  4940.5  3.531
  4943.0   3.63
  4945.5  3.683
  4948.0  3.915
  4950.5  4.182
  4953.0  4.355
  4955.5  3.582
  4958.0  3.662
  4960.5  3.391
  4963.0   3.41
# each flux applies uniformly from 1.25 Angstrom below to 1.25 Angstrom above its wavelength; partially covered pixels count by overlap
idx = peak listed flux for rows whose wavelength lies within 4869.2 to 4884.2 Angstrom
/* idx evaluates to 3.526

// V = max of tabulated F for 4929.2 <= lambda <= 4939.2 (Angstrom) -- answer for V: 3.586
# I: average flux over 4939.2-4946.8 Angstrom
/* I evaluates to 3.62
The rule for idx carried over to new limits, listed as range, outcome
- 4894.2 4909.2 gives 4.211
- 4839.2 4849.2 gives 3.482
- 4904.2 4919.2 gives 4.082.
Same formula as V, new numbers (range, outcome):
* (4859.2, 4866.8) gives 3.429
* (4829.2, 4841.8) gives 3.829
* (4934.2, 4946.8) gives 3.683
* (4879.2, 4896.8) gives 3.698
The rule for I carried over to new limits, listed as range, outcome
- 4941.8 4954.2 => 3.95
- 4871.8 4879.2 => 3.17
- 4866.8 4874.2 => 3.2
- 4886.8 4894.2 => 3.45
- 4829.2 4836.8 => 3.58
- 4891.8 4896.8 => 3.51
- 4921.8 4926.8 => 3.7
